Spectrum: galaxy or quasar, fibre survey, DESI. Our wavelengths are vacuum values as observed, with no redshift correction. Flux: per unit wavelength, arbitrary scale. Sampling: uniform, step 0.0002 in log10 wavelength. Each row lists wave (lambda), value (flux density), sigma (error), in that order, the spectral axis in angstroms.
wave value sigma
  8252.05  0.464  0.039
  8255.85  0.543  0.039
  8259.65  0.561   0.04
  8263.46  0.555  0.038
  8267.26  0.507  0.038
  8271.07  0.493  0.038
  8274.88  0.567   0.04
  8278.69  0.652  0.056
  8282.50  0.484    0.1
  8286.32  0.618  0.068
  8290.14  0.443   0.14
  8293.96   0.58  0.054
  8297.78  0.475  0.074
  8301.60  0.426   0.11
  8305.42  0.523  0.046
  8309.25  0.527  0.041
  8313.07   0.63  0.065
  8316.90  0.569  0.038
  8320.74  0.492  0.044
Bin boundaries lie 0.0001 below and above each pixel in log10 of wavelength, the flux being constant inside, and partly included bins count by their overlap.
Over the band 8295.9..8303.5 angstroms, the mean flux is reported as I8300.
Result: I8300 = 0.451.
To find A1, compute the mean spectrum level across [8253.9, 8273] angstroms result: 0.532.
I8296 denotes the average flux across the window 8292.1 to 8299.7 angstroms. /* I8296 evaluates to 0.527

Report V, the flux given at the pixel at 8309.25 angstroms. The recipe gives 0.527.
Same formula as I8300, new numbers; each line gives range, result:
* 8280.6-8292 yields 0.515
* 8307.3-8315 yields 0.578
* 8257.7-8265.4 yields 0.558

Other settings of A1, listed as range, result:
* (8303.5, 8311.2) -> 0.526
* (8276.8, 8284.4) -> 0.568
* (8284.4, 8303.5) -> 0.508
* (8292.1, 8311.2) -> 0.507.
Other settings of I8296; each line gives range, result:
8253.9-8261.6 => 0.551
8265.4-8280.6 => 0.555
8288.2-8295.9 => 0.511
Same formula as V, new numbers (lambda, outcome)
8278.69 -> 0.652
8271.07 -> 0.493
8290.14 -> 0.443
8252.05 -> 0.464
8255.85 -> 0.543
